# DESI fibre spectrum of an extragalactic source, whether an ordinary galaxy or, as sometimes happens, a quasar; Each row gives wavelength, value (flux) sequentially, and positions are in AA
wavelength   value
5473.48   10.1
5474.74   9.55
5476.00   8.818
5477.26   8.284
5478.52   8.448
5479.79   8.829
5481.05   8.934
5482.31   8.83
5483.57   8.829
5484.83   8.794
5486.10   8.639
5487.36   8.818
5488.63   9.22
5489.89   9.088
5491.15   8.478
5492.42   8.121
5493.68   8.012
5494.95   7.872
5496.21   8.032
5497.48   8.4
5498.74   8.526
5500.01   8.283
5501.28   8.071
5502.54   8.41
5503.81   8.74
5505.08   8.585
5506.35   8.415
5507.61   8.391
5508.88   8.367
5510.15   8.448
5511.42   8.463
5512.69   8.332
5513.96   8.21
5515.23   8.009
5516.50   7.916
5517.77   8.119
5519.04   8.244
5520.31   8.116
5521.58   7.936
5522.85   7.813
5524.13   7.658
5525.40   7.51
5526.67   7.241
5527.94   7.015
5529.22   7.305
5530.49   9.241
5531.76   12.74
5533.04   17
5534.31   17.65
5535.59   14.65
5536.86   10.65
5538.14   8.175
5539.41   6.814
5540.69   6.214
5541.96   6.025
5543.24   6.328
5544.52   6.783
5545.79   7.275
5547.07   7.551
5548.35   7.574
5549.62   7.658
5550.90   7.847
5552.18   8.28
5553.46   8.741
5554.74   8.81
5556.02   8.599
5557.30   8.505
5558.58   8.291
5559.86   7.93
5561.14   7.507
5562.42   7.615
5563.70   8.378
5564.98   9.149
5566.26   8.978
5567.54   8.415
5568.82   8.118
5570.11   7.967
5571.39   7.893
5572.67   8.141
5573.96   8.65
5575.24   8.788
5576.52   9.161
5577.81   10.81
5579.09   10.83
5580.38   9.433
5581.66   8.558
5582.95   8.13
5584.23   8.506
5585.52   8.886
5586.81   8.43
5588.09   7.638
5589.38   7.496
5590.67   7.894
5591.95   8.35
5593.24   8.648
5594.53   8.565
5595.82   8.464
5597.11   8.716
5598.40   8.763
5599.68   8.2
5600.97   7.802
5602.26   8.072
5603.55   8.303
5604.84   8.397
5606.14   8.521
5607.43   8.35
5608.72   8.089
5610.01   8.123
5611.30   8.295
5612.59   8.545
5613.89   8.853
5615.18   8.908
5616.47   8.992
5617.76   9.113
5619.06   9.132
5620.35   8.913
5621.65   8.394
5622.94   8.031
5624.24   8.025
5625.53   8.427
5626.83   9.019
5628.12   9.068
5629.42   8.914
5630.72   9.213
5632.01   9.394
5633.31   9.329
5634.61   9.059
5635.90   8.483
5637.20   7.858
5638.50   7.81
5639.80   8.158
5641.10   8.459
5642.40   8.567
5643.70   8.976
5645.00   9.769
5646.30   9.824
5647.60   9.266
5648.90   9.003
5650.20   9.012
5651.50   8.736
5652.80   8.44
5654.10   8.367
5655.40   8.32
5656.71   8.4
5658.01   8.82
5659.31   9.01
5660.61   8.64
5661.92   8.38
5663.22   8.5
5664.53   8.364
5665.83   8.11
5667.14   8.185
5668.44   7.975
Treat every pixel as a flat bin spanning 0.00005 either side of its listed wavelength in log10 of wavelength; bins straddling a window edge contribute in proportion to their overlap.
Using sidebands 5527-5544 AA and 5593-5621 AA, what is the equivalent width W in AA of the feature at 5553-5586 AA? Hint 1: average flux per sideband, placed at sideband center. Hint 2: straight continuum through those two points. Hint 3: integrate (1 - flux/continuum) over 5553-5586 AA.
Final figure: 2.1 AA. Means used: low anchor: 9.91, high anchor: 8.53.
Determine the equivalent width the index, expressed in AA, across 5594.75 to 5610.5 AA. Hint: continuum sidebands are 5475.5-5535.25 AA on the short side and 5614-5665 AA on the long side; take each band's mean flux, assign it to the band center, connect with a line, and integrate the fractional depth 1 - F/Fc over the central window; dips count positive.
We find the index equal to 0.8 AA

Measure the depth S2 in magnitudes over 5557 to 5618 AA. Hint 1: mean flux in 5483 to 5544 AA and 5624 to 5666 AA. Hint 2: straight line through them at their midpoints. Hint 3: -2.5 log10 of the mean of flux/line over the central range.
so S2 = 0.03 mag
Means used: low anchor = 8.74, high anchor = 8.73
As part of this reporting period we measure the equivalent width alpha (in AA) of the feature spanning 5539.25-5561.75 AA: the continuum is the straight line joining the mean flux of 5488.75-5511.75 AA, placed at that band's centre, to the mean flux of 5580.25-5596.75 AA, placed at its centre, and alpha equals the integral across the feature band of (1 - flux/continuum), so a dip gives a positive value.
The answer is 2.0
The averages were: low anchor 8.39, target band 7.61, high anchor 8.36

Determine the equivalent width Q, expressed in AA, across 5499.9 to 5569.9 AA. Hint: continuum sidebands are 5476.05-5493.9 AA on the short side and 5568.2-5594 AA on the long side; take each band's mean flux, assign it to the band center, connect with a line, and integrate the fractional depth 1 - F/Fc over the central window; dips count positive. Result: 0.7 AA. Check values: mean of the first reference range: 8.69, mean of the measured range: 8.56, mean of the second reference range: 8.61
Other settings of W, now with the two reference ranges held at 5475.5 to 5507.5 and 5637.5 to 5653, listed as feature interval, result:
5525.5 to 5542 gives -2.9 AA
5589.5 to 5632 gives 1.1 AA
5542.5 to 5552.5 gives 1.5 AA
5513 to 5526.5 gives 1.0 AA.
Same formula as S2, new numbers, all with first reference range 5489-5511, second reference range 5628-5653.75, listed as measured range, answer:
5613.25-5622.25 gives -0.02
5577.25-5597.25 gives 0.00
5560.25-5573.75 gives 0.05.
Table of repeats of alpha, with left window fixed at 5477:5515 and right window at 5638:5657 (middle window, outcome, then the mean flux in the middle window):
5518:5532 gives 0.7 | 8.13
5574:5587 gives -0.8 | 9.15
